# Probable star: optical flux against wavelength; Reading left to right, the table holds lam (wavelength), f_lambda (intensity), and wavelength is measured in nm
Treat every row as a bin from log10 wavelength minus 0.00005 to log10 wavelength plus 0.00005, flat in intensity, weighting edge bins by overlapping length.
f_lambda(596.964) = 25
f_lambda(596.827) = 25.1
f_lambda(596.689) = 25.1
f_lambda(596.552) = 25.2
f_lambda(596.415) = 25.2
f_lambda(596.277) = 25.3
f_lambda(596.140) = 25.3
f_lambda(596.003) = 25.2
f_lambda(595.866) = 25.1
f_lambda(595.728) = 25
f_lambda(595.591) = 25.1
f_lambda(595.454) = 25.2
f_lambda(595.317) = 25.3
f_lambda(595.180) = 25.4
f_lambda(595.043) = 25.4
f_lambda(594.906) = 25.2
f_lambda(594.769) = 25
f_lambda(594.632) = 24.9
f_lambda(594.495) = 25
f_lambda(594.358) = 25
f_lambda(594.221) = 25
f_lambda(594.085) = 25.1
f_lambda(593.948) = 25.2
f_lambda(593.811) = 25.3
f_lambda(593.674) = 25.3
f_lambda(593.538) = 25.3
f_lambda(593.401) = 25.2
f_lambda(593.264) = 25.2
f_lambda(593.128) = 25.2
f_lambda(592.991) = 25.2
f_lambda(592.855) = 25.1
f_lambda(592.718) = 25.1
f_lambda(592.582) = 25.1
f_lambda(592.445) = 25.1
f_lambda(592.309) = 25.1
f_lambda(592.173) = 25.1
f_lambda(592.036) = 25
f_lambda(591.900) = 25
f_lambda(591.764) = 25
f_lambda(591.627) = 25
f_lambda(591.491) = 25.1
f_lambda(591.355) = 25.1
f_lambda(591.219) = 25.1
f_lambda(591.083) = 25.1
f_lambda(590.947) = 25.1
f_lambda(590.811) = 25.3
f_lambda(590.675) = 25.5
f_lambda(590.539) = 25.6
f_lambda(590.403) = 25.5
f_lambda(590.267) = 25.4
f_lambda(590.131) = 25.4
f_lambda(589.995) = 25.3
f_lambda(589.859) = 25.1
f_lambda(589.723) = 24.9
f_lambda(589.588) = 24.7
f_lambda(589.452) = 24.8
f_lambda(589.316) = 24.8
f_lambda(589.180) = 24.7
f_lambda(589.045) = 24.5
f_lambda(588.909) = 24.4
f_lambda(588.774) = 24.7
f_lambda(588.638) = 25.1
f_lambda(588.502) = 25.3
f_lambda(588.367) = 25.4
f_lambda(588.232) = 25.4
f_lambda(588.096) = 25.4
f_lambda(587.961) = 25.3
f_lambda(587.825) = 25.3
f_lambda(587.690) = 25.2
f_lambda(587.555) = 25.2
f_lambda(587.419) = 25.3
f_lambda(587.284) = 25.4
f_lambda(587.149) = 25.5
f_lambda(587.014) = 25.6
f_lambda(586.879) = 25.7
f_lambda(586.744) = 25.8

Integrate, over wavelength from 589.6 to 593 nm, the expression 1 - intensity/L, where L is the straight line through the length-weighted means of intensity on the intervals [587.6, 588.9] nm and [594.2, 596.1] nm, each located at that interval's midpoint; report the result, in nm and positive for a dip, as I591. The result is 0.00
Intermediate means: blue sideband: 25.2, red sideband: 25.1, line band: 25.2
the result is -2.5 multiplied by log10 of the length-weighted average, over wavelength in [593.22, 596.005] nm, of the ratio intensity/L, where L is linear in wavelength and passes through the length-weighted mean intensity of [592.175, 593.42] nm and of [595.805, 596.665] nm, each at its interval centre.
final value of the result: 0.00 mag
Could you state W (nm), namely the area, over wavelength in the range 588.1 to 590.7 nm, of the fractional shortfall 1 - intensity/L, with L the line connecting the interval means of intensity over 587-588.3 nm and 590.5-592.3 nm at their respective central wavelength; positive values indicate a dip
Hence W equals 0.02 nm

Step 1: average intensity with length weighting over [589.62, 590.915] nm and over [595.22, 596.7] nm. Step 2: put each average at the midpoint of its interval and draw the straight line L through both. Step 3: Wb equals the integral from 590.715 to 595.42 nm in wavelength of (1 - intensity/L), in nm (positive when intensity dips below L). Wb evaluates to 0.02 nm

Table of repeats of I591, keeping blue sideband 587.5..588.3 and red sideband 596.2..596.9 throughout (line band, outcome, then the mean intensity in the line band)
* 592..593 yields 0.01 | 25.1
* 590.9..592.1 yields 0.01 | 25.1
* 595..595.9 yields 0.00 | 25.2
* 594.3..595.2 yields 0.00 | 25.1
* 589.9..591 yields 0.00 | 25.4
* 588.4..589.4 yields 0.02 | 24.8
